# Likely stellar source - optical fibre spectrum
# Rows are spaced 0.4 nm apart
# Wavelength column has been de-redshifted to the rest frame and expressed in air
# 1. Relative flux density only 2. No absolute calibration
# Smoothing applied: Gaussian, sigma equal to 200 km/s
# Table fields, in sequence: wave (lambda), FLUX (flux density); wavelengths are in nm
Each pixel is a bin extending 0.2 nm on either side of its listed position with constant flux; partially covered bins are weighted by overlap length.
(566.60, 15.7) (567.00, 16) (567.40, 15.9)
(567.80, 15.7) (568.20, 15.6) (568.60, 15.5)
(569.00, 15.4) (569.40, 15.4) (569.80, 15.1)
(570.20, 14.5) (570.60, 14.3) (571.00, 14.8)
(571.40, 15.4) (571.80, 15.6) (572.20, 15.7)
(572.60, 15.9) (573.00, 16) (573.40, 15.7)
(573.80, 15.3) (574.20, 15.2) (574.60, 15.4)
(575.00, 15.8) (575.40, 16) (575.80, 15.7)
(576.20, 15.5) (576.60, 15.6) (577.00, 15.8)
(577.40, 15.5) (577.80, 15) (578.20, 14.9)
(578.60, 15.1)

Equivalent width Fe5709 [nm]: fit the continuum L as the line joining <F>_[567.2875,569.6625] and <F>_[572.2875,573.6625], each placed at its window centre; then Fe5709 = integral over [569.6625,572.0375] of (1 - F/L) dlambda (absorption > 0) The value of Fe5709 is 0.11 nm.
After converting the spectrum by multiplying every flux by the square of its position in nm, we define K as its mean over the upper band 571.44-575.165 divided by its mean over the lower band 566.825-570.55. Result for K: 1.03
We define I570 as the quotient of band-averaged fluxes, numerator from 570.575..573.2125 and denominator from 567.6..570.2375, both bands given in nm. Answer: 1.01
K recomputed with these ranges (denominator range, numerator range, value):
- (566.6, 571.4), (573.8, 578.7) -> 1.04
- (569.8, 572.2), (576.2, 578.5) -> 1.05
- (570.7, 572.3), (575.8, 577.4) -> 1.04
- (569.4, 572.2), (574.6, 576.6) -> 1.06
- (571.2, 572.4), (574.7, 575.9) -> 1.03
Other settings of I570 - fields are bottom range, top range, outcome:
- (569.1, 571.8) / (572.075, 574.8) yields 1.04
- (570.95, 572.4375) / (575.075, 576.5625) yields 1.02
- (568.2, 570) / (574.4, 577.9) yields 1.01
